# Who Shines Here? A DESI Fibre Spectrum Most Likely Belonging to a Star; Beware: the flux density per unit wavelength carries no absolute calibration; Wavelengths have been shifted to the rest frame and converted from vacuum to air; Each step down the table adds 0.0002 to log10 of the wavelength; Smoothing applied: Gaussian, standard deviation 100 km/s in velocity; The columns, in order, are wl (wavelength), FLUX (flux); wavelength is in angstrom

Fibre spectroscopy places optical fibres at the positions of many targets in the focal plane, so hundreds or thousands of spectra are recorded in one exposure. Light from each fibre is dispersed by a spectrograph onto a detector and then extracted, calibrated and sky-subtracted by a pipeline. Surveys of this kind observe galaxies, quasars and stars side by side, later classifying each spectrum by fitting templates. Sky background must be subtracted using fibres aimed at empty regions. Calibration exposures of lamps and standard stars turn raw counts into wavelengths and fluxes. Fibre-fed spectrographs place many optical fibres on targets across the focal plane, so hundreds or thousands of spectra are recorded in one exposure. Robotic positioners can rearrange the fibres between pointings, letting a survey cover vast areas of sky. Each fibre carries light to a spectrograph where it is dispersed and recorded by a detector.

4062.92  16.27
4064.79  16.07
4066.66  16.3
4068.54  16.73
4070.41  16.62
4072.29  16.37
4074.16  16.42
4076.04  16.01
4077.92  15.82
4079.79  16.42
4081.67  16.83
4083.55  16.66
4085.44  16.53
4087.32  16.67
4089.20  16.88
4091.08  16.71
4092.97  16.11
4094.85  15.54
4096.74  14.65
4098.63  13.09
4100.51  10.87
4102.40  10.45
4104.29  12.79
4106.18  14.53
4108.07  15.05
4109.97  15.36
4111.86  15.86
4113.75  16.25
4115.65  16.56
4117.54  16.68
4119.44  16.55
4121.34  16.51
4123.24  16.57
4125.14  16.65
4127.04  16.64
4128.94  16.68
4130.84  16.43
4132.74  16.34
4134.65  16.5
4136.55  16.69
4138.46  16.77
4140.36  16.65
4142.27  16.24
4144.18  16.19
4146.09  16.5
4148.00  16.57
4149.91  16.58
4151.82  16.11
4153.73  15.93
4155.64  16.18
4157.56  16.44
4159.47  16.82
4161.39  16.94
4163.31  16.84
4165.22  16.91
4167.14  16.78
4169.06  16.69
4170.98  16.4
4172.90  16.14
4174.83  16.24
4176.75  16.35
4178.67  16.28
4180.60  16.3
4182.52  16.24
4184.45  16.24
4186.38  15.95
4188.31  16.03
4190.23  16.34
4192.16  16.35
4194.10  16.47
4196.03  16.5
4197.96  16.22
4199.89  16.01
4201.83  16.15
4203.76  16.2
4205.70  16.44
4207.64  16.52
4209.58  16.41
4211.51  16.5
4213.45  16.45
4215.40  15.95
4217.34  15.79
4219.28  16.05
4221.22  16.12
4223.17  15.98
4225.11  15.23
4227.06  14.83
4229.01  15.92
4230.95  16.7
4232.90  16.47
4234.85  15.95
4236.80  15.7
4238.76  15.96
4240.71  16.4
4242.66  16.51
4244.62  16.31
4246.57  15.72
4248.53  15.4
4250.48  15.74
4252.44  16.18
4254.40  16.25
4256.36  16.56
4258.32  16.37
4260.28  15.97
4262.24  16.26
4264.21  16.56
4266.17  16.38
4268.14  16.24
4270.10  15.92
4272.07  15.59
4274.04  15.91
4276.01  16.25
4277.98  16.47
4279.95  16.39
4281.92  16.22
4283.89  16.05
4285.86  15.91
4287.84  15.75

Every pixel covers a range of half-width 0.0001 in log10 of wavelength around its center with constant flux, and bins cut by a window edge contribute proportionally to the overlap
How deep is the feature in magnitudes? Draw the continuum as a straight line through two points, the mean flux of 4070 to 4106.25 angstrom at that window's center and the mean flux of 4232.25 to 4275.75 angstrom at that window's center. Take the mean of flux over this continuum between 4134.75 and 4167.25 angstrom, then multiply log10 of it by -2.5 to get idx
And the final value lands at -0.063 mag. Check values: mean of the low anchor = 15.3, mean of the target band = 16.5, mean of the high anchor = 16.1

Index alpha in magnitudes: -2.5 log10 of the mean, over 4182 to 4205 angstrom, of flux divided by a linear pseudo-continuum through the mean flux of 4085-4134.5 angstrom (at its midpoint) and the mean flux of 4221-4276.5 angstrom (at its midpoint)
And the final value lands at -0.03 mag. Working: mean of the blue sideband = 15.5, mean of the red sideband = 16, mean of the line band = 16.2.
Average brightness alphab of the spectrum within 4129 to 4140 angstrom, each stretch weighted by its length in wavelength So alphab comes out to 16.6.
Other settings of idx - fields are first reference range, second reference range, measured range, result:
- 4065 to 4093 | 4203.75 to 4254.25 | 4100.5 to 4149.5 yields 0.034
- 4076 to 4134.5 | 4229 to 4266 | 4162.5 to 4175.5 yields -0.047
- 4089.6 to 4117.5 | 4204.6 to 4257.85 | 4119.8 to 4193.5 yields -0.082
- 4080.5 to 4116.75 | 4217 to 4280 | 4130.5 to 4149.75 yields -0.075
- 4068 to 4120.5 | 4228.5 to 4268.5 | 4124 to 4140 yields -0.061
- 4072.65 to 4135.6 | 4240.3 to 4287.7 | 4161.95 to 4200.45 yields -0.032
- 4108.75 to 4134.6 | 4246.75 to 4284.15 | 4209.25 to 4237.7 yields 0.014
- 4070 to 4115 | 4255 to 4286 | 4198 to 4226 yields -0.015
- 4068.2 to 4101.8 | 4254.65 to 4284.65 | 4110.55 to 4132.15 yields -0.042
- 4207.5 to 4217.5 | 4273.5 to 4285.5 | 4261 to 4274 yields 0.007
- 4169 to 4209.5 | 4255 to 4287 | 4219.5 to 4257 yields 0.016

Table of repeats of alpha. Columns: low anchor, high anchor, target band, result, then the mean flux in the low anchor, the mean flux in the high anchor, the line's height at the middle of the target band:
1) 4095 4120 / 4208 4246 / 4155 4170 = -0.10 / 14.5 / 16.1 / 15.2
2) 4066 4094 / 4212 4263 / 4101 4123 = 0.09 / 16.5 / 16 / 16.4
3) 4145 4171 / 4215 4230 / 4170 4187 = 0.00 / 16.6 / 15.7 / 16.3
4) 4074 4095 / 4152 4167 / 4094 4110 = 0.22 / 16.4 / 16.6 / 16.5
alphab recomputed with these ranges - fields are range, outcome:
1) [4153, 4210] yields 16.4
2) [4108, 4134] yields 16.3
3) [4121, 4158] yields 16.5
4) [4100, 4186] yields 16.1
